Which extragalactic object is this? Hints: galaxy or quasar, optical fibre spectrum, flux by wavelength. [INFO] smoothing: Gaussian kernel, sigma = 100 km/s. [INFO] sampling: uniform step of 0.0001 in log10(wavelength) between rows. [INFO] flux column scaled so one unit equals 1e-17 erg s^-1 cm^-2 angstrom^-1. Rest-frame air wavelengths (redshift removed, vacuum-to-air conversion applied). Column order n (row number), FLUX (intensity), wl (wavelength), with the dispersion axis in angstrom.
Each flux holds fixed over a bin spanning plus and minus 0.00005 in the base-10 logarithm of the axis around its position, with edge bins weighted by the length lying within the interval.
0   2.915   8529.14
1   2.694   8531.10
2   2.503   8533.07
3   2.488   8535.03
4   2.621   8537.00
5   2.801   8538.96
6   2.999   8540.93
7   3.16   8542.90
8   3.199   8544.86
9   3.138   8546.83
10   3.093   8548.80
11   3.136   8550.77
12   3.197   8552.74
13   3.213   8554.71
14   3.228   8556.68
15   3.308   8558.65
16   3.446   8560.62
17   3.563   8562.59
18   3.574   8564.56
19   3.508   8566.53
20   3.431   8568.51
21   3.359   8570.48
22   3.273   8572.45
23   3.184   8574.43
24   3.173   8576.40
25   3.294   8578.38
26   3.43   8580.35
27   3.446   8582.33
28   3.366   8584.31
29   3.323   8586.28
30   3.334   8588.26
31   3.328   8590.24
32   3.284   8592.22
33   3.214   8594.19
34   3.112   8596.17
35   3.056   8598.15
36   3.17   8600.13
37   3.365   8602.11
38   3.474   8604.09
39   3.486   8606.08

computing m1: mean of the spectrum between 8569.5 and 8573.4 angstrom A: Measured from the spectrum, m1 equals 3.32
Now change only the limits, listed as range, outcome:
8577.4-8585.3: 3.39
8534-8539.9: 2.64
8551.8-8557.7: 3.21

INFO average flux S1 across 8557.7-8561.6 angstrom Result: 3.38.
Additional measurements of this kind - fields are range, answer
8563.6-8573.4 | 3.43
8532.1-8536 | 2.5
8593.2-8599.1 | 3.13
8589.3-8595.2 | 3.28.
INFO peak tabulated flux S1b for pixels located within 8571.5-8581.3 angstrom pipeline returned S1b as 3.43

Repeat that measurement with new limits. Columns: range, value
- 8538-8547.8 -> 3.199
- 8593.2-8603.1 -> 3.365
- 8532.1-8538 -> 2.621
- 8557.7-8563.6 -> 3.563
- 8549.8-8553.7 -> 3.197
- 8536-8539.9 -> 2.801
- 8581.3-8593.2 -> 3.446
